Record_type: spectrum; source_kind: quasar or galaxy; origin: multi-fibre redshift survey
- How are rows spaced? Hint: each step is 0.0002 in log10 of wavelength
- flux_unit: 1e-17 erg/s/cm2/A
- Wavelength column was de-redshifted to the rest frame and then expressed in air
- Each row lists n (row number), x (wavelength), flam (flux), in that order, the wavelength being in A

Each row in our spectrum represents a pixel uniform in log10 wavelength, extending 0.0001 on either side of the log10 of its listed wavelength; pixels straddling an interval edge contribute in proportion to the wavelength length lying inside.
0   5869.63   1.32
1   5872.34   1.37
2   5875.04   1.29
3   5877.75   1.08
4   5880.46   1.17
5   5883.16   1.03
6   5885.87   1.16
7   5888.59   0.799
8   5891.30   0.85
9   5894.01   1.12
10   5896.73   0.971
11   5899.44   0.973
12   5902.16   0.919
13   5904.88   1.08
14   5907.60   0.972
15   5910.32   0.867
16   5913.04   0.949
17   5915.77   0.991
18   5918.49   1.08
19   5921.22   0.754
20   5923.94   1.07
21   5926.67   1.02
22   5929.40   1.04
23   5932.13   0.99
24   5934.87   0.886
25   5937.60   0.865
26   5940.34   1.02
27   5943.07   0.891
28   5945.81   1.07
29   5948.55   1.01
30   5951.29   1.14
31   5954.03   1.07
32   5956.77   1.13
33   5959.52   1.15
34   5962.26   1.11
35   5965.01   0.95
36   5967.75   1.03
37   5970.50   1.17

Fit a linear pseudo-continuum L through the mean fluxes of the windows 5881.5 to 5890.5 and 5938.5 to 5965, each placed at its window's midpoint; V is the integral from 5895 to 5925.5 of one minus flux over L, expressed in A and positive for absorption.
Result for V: 1.4 A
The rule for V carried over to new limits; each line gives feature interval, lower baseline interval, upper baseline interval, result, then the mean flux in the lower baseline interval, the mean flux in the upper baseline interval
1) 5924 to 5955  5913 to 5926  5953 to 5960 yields 1.4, 0.974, 1.11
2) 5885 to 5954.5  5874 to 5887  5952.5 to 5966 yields 8.3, 1.14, 1.09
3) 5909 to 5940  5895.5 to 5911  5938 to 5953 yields 1.1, 0.968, 1.02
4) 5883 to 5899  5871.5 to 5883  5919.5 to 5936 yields 2.1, 1.2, 0.963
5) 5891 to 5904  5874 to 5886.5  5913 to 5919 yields 1.2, 1.14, 1.01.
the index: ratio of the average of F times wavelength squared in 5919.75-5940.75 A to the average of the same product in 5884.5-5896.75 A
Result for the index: 1.0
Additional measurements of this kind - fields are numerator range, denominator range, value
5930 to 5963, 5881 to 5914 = 1.07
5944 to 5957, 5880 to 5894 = 1.09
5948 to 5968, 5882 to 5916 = 1.13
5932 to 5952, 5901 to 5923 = 1.04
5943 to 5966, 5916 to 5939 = 1.12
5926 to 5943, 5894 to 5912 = 1.00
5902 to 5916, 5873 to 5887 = 0.84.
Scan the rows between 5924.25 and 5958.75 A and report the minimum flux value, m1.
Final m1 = 0.865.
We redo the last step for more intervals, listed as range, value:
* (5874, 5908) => 0.799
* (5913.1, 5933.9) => 0.754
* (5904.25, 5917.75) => 0.867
